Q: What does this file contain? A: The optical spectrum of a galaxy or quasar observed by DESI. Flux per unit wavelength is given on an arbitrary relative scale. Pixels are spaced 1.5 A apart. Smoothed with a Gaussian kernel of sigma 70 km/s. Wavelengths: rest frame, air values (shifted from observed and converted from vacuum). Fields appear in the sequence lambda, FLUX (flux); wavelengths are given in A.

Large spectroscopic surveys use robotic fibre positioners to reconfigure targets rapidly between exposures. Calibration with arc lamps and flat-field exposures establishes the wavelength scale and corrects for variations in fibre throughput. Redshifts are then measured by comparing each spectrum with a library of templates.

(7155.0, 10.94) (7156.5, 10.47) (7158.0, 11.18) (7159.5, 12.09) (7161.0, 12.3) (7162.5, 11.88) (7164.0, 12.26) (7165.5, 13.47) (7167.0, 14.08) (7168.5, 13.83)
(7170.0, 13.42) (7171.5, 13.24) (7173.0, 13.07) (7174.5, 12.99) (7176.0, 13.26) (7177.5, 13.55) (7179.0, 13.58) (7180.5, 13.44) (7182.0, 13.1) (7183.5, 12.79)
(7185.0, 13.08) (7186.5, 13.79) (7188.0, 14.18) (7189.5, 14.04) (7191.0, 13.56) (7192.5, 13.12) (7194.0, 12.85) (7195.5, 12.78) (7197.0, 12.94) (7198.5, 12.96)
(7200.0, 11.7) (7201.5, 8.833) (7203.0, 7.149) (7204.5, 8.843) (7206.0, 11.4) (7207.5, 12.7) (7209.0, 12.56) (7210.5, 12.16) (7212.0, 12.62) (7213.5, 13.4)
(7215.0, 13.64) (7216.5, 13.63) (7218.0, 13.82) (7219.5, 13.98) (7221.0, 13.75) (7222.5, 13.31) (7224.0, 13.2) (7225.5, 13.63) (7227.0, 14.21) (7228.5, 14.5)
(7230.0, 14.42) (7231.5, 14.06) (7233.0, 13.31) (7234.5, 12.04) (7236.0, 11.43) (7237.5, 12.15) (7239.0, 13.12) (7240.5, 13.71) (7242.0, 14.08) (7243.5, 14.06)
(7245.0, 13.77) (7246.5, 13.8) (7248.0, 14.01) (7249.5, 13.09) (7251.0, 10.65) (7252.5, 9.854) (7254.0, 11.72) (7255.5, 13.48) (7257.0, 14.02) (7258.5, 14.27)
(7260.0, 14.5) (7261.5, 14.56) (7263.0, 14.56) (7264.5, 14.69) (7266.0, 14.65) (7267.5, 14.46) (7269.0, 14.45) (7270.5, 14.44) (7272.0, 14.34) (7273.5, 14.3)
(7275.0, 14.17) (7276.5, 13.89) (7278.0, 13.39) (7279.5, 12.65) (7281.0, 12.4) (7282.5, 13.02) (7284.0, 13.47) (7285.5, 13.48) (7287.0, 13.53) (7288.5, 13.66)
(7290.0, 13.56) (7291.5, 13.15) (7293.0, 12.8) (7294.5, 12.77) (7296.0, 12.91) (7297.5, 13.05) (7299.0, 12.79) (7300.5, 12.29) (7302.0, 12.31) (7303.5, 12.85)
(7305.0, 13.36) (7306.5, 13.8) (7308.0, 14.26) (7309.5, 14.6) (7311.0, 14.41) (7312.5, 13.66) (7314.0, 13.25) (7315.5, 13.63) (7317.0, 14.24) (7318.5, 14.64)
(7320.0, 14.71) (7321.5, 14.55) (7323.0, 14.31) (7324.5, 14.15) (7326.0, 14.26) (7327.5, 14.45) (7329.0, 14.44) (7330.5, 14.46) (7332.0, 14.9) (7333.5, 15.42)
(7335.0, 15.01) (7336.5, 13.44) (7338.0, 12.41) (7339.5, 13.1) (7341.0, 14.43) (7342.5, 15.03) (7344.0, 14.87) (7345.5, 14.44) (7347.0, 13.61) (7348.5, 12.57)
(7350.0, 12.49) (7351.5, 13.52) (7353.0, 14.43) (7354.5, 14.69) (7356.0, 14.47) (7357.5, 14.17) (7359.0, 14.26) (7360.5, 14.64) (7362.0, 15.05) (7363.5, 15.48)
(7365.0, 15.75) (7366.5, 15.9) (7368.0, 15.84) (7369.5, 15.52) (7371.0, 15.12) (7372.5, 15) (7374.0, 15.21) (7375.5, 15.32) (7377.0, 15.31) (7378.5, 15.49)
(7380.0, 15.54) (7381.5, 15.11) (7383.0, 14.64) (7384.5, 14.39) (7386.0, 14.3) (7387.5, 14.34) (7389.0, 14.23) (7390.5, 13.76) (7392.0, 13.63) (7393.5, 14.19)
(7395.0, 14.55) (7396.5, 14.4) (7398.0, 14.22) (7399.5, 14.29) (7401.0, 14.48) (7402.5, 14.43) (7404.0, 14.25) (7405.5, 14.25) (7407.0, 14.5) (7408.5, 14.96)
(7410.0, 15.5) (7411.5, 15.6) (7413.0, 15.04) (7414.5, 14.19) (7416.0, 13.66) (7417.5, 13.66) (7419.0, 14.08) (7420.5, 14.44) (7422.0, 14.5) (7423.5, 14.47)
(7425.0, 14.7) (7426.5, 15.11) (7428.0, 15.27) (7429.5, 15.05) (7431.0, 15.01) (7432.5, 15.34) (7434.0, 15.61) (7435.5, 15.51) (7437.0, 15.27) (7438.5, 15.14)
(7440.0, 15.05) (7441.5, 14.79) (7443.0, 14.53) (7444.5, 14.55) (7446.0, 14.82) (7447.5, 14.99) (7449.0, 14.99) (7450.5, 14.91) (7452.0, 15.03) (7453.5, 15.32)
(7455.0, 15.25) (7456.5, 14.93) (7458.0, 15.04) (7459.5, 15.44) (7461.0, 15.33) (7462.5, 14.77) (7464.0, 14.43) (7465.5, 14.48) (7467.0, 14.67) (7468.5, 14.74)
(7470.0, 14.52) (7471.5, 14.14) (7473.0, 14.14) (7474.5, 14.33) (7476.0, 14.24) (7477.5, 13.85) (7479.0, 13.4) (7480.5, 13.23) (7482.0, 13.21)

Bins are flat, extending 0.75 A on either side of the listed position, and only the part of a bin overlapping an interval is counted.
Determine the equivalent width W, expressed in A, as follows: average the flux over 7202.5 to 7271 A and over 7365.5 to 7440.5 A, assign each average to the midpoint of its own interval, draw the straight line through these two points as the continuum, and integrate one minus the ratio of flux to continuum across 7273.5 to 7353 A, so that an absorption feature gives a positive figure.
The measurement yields 1.20 A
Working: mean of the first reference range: 13.2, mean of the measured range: 13.7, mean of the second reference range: 14.8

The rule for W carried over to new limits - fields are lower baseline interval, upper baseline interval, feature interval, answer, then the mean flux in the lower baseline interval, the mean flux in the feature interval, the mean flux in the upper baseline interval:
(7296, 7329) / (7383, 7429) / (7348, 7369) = -0.7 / 13.8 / 14.6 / 14.5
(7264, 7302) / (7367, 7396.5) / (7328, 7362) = 0.4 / 13.5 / 14.2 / 14.8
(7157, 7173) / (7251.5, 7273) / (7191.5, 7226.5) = 2.2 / 12.8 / 12.4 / 13.8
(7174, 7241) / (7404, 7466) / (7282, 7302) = 0.8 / 12.9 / 13.1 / 14.9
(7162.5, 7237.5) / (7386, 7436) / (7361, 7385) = -1.7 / 12.9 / 15.3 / 14.6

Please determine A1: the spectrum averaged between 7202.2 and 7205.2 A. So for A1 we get 8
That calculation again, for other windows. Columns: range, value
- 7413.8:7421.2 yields 14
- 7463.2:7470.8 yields 14.6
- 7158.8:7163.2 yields 12.1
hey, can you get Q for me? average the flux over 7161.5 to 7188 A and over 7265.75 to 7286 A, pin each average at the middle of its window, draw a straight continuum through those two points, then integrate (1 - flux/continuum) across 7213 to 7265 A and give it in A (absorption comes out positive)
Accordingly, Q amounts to 0.6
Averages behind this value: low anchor 13.2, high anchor 13.8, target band 13.4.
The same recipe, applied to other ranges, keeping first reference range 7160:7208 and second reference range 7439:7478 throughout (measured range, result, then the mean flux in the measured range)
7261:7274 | -1.2 A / 14.5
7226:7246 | -0.7 A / 13.5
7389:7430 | -0.3 A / 14.5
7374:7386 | -0.8 A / 15.1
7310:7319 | -0.2 A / 14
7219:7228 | -0.5 A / 13.7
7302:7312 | -0.1 A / 13.8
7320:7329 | -0.4 A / 14.4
